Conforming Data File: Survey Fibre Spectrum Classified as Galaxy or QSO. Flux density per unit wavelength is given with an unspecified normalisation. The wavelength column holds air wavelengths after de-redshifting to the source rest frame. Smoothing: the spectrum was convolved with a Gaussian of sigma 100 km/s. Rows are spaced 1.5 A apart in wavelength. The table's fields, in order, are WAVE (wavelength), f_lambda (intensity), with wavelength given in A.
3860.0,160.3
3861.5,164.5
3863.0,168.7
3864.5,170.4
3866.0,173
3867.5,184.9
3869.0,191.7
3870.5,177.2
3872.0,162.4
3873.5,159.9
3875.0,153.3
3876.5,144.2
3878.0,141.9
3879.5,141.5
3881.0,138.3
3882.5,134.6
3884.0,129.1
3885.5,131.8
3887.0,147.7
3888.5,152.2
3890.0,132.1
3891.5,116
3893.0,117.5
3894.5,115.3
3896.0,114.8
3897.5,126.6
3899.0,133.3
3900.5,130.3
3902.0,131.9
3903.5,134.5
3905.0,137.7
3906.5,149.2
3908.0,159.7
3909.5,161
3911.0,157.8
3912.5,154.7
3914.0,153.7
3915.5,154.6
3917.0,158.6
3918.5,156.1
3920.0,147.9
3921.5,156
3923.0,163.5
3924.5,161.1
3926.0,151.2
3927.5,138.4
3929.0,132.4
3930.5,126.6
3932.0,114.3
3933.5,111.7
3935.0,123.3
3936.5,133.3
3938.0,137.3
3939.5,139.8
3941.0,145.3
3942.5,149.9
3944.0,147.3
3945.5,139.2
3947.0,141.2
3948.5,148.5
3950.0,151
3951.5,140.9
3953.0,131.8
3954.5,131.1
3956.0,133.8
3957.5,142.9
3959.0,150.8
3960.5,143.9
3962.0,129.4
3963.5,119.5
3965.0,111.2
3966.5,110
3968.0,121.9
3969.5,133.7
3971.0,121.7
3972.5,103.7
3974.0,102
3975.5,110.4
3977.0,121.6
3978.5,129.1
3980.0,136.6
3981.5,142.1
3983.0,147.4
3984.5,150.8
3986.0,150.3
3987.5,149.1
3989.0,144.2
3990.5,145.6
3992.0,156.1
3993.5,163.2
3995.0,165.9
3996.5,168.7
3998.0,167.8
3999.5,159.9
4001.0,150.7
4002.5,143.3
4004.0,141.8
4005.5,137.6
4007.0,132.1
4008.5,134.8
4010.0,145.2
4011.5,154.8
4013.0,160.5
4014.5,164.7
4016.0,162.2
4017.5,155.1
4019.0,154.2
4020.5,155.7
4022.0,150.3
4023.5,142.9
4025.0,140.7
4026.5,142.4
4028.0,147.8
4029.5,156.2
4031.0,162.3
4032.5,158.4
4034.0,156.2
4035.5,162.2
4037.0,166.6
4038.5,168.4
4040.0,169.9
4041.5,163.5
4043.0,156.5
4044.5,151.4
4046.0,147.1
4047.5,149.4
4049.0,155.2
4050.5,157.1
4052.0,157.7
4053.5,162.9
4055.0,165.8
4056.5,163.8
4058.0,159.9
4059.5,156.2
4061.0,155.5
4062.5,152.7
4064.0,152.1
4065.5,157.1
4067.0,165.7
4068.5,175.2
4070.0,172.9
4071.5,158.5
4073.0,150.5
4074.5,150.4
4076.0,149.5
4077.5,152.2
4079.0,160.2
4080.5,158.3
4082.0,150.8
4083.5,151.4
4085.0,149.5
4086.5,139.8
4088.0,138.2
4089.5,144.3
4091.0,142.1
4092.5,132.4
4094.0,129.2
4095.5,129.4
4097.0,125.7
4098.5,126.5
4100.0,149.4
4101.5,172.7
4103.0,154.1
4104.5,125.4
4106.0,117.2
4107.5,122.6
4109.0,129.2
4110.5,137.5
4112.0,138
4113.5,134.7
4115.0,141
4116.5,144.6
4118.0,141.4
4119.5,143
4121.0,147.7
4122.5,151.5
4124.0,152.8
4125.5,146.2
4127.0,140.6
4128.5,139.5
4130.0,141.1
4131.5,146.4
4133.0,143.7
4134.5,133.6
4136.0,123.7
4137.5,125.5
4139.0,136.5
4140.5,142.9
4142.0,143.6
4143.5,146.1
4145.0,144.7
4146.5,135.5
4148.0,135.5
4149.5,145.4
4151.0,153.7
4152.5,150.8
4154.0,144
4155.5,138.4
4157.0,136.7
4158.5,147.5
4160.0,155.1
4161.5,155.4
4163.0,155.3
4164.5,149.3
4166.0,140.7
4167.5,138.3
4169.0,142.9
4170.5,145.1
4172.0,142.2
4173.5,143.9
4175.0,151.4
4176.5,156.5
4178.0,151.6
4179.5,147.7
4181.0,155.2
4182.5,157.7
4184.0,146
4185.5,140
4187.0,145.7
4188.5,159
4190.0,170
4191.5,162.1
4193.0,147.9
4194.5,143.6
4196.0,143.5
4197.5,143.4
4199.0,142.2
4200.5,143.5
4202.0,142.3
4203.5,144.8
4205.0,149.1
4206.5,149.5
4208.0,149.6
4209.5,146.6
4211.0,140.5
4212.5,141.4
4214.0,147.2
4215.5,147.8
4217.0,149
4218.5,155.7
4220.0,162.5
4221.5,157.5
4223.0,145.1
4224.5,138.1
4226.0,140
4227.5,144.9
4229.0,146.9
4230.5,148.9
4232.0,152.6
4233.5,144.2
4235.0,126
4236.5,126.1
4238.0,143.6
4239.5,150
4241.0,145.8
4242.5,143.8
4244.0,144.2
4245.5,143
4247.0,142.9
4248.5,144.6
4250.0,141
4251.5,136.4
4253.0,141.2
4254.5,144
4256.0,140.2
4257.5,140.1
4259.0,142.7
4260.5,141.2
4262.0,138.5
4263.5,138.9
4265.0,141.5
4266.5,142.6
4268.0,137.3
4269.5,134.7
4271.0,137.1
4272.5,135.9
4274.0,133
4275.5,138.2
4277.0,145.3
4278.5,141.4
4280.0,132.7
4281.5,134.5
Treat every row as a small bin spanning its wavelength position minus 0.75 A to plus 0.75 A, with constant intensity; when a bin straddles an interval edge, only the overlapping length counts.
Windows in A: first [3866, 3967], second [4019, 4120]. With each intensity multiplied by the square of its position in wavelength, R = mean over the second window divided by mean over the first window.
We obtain 1.14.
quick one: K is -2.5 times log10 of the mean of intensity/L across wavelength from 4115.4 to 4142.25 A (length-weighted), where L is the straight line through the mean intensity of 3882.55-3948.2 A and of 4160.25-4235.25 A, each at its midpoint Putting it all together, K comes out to 0.04 mag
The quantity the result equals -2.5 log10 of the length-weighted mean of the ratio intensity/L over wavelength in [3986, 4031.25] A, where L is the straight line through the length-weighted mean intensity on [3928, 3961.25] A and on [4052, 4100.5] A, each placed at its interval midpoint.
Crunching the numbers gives -0.06 mag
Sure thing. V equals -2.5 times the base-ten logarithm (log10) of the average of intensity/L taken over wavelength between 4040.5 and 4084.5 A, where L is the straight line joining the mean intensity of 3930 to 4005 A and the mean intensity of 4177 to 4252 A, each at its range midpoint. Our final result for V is -0.12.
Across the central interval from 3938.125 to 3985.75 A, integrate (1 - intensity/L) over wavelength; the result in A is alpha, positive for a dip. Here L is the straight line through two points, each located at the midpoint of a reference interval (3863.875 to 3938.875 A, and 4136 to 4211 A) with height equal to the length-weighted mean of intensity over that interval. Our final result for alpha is 3.77 A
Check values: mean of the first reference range 144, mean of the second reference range 146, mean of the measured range 133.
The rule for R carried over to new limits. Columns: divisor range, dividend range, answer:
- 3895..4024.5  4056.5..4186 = 1.11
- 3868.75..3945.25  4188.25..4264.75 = 1.19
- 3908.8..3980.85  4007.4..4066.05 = 1.19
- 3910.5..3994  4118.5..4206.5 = 1.17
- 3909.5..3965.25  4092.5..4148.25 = 1.07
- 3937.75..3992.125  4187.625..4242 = 1.23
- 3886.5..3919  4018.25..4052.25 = 1.18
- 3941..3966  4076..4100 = 1.10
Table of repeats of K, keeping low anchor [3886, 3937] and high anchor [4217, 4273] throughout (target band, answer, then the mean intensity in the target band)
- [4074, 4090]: -0.061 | 150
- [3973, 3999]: -0.026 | 144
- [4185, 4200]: -0.055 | 150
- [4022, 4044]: -0.113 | 156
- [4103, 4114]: 0.086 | 131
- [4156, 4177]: -0.036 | 147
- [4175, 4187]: -0.061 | 150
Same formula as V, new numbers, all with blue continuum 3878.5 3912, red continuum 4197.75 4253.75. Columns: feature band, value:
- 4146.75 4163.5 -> -0.03 mag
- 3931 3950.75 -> 0.00 mag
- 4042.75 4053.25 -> -0.10 mag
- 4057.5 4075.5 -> -0.13 mag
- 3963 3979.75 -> 0.18 mag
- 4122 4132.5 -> -0.02 mag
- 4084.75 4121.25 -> 0.03 mag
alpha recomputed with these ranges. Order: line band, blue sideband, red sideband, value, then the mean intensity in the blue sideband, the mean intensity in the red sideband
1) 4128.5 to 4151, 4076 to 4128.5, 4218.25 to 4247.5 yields 0.53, 142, 145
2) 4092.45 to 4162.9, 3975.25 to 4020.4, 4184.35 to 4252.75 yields 3.12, 149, 146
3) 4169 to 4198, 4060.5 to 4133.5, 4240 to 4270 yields -1.37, 145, 141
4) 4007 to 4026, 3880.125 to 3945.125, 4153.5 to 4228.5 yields -1.08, 140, 148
